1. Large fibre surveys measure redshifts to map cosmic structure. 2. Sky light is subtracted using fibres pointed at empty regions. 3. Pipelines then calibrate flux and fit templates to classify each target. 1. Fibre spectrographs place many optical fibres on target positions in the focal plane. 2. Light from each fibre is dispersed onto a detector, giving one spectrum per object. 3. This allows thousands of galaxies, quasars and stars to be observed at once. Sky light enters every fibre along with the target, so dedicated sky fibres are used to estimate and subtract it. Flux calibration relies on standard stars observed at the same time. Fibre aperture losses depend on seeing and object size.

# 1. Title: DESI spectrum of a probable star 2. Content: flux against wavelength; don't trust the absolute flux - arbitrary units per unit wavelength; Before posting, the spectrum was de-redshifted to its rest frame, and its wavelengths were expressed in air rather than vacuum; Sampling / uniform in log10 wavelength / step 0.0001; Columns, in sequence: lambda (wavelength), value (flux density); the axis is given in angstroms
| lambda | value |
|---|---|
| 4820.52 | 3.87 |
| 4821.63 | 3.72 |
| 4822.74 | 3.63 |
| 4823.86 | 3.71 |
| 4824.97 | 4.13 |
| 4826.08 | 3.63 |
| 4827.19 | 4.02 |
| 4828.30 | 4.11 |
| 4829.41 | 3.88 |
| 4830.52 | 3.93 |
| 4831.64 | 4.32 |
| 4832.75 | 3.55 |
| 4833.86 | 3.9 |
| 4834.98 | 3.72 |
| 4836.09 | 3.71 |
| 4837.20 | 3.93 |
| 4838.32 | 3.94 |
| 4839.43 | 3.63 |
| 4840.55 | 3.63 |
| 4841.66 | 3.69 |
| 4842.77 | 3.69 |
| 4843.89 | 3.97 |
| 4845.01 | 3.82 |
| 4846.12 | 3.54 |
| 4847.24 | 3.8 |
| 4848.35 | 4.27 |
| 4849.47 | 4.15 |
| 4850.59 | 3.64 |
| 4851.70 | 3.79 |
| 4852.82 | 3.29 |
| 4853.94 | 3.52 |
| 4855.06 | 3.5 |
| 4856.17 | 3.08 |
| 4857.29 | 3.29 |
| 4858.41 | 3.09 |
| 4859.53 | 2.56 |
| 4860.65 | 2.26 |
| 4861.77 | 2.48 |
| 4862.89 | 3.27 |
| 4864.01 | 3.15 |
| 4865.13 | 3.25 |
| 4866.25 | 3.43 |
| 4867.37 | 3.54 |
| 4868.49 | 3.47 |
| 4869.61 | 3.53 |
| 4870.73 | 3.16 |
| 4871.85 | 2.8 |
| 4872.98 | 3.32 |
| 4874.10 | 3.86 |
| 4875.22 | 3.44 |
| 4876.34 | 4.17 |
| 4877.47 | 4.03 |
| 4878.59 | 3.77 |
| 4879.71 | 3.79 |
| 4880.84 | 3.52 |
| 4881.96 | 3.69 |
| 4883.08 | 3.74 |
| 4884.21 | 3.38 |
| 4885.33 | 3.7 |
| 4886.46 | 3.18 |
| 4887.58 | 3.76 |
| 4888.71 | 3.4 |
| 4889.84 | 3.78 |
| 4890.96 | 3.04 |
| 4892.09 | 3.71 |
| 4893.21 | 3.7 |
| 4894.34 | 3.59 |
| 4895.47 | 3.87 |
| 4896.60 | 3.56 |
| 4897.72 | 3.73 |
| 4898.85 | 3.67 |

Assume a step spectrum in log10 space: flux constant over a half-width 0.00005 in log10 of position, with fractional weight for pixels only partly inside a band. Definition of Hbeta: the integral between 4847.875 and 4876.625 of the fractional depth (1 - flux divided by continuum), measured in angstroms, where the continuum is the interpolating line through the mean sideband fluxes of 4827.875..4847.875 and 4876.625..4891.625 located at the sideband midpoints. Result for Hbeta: 2.8 angstroms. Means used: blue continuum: 3.82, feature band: 3.35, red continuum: 3.61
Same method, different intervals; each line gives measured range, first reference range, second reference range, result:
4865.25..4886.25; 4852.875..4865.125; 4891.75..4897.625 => -1.4 angstroms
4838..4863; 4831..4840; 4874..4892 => 2.0 angstroms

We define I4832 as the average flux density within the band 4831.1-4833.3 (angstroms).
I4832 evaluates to 3.94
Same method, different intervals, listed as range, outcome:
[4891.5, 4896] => 3.71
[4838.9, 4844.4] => 3.72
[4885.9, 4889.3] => 3.45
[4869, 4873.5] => 3.2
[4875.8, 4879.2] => 3.99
